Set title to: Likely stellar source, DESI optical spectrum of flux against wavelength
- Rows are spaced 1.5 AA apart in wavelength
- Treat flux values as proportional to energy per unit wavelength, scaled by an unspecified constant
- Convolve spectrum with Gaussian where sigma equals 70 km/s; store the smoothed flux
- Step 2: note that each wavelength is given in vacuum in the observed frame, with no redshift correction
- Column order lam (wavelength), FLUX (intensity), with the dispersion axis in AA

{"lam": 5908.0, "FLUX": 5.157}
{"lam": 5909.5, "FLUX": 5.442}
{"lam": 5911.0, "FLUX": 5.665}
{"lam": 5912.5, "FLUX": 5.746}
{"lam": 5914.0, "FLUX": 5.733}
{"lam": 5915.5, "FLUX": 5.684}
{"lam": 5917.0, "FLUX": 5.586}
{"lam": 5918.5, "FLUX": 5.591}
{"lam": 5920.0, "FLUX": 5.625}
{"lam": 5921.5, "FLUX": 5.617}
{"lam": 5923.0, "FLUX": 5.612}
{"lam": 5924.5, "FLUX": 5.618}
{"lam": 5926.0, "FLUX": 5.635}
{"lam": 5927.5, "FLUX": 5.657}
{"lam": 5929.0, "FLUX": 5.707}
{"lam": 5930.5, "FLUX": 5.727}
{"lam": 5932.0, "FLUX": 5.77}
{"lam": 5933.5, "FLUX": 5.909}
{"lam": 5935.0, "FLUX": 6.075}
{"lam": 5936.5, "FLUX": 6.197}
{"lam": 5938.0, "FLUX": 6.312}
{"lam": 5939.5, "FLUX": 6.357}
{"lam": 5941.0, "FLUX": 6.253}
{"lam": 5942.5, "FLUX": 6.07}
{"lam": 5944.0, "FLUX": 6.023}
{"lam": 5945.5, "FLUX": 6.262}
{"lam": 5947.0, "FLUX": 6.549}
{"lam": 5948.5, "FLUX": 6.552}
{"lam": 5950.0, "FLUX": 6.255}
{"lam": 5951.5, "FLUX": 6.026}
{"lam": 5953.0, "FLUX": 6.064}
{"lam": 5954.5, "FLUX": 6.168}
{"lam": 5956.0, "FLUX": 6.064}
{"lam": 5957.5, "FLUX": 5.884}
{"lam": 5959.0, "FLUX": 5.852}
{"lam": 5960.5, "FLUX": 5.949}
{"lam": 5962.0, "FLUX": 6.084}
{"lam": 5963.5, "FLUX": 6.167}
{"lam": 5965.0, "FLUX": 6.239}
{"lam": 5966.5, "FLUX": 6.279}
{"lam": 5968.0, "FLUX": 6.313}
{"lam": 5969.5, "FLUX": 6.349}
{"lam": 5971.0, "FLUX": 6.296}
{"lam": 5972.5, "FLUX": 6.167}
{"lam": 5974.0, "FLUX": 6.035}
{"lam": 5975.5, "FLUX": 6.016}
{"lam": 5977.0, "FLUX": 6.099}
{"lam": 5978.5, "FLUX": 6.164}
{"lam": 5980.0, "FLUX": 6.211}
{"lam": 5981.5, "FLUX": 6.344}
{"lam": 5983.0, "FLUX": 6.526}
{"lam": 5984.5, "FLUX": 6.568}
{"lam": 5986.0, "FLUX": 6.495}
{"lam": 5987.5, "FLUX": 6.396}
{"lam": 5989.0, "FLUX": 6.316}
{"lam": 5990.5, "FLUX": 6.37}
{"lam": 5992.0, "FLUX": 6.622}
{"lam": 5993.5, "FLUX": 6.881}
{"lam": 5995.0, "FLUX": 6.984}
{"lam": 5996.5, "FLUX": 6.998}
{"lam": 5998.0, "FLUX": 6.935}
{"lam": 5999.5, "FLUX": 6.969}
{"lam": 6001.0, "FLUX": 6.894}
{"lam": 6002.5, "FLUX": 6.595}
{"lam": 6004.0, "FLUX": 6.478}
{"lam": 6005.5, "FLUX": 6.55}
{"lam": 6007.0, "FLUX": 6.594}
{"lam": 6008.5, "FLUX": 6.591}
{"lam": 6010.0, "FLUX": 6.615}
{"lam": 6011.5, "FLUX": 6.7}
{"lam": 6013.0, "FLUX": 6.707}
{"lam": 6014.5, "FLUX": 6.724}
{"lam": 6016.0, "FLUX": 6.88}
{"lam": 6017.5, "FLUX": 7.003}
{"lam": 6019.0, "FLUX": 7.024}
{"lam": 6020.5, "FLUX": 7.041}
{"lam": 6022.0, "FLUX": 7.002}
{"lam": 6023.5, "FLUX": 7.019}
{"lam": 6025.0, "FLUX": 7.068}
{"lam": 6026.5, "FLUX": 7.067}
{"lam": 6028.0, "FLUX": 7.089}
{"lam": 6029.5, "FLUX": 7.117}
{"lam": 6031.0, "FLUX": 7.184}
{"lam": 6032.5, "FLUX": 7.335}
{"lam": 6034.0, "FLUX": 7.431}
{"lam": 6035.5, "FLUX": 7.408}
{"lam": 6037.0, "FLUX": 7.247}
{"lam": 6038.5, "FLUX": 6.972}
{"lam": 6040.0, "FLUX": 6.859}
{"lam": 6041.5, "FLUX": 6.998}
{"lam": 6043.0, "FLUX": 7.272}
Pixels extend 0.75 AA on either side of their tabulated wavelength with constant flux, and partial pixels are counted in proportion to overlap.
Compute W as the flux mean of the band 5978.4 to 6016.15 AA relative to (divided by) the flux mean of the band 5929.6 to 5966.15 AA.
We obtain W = 1.08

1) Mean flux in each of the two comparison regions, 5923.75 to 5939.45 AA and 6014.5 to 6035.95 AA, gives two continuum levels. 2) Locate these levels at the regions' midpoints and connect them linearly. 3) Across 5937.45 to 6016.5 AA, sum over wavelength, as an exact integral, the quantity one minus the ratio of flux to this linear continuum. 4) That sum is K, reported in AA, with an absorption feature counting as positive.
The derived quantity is 1.0 AA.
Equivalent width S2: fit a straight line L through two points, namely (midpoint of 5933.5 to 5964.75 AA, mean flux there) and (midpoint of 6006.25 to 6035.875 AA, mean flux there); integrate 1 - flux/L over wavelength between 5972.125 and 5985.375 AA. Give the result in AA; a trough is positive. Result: 0.5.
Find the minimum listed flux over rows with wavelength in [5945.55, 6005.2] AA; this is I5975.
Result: 5.852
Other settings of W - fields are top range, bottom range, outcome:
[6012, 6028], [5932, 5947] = 1.13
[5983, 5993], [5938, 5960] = 1.05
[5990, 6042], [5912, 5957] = 1.16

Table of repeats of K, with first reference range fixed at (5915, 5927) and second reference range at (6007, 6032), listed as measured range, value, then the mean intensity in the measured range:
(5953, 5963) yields 0.2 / 6.01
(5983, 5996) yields -0.1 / 6.58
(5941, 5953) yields -0.6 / 6.24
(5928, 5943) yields -0.6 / 6.03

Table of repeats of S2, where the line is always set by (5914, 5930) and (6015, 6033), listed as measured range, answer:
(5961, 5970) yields 0.0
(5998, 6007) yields 0.1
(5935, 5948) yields -0.7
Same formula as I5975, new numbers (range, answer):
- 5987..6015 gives 6.316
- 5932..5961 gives 5.77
